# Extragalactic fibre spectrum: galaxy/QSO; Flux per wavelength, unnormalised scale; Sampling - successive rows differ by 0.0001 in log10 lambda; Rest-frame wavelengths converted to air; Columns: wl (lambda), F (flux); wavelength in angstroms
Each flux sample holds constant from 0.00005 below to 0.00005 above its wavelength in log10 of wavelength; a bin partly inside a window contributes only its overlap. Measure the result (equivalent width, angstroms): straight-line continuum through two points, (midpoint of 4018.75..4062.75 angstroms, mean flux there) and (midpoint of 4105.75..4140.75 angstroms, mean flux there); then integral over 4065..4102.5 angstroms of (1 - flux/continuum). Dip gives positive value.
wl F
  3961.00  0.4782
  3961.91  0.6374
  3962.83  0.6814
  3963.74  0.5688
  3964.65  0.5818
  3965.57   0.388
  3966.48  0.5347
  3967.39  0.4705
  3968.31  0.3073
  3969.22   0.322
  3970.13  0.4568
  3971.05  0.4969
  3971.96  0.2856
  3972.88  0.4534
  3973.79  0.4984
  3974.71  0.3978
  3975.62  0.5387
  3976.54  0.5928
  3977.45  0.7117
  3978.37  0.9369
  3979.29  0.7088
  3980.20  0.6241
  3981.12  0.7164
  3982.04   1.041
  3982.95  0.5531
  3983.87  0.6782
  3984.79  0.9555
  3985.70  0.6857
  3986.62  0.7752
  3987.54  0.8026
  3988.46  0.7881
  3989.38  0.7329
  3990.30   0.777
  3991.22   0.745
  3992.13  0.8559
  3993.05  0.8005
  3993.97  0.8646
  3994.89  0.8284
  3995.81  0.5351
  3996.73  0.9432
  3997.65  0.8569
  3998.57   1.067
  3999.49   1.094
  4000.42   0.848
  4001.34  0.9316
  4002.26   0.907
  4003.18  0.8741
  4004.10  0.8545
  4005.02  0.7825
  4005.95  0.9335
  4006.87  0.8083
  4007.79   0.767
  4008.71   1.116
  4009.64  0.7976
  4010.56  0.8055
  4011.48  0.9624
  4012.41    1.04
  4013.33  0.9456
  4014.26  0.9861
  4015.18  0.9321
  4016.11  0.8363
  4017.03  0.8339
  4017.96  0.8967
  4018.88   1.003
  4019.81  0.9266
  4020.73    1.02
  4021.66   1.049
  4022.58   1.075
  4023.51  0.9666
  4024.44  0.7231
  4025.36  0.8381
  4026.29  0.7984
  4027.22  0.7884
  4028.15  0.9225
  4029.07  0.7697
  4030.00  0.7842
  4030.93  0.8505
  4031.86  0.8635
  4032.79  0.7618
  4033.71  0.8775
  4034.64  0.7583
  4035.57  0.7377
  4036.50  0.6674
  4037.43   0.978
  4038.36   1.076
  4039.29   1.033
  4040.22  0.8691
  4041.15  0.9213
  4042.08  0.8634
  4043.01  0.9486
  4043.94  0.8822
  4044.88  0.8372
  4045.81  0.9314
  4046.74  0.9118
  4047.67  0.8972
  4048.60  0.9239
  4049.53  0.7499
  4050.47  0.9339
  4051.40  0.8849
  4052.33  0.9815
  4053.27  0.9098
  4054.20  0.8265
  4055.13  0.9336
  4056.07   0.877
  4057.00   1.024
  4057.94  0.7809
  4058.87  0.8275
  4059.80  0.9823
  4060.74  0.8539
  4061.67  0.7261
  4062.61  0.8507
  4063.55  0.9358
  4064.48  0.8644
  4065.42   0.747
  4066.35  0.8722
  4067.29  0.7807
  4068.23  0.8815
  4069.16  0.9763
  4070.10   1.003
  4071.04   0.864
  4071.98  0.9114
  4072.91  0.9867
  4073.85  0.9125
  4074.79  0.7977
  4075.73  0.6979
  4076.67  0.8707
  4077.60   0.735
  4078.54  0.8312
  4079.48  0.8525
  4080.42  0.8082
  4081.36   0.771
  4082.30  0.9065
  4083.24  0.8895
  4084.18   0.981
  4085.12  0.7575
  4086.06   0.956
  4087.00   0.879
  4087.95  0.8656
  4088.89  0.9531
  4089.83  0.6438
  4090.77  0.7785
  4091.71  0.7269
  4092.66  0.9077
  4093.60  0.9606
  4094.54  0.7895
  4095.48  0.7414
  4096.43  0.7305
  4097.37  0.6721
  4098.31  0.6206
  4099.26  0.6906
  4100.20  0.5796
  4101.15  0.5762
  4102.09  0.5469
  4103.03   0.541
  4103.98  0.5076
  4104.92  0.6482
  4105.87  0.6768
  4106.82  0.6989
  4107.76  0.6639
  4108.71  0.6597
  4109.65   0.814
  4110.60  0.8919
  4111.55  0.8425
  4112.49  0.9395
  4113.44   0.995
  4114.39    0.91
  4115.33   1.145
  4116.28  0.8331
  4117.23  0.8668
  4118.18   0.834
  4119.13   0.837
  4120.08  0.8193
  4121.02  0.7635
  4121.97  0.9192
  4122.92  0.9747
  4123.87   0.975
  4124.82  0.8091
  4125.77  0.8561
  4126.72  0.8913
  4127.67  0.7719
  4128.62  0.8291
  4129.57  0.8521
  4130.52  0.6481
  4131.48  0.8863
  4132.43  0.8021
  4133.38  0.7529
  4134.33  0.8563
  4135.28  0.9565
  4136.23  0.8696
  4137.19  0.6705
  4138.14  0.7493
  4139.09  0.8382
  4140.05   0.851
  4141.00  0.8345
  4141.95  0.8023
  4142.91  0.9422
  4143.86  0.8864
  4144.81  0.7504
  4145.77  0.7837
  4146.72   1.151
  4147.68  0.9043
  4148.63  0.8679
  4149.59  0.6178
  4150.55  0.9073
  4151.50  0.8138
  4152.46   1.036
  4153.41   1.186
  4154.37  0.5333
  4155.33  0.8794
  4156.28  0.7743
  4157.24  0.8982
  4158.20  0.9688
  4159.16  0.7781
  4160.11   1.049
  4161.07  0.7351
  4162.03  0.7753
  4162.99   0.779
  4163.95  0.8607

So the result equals 2.1 angstroms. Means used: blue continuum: 0.883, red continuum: 0.838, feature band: 0.812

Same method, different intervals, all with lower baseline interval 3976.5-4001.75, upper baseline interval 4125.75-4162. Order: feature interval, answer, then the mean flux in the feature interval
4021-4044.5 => -1.63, 0.873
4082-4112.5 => 2.87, 0.755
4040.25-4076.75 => -2.56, 0.881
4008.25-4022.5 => -2.37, 0.947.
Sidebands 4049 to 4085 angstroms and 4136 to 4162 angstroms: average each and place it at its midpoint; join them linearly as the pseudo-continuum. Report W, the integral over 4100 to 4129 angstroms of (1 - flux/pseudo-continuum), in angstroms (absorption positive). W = 2.13 angstroms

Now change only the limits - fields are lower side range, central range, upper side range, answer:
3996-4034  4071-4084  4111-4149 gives 0.44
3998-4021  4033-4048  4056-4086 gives 0.08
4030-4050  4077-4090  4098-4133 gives -0.43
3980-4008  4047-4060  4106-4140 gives -1.00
